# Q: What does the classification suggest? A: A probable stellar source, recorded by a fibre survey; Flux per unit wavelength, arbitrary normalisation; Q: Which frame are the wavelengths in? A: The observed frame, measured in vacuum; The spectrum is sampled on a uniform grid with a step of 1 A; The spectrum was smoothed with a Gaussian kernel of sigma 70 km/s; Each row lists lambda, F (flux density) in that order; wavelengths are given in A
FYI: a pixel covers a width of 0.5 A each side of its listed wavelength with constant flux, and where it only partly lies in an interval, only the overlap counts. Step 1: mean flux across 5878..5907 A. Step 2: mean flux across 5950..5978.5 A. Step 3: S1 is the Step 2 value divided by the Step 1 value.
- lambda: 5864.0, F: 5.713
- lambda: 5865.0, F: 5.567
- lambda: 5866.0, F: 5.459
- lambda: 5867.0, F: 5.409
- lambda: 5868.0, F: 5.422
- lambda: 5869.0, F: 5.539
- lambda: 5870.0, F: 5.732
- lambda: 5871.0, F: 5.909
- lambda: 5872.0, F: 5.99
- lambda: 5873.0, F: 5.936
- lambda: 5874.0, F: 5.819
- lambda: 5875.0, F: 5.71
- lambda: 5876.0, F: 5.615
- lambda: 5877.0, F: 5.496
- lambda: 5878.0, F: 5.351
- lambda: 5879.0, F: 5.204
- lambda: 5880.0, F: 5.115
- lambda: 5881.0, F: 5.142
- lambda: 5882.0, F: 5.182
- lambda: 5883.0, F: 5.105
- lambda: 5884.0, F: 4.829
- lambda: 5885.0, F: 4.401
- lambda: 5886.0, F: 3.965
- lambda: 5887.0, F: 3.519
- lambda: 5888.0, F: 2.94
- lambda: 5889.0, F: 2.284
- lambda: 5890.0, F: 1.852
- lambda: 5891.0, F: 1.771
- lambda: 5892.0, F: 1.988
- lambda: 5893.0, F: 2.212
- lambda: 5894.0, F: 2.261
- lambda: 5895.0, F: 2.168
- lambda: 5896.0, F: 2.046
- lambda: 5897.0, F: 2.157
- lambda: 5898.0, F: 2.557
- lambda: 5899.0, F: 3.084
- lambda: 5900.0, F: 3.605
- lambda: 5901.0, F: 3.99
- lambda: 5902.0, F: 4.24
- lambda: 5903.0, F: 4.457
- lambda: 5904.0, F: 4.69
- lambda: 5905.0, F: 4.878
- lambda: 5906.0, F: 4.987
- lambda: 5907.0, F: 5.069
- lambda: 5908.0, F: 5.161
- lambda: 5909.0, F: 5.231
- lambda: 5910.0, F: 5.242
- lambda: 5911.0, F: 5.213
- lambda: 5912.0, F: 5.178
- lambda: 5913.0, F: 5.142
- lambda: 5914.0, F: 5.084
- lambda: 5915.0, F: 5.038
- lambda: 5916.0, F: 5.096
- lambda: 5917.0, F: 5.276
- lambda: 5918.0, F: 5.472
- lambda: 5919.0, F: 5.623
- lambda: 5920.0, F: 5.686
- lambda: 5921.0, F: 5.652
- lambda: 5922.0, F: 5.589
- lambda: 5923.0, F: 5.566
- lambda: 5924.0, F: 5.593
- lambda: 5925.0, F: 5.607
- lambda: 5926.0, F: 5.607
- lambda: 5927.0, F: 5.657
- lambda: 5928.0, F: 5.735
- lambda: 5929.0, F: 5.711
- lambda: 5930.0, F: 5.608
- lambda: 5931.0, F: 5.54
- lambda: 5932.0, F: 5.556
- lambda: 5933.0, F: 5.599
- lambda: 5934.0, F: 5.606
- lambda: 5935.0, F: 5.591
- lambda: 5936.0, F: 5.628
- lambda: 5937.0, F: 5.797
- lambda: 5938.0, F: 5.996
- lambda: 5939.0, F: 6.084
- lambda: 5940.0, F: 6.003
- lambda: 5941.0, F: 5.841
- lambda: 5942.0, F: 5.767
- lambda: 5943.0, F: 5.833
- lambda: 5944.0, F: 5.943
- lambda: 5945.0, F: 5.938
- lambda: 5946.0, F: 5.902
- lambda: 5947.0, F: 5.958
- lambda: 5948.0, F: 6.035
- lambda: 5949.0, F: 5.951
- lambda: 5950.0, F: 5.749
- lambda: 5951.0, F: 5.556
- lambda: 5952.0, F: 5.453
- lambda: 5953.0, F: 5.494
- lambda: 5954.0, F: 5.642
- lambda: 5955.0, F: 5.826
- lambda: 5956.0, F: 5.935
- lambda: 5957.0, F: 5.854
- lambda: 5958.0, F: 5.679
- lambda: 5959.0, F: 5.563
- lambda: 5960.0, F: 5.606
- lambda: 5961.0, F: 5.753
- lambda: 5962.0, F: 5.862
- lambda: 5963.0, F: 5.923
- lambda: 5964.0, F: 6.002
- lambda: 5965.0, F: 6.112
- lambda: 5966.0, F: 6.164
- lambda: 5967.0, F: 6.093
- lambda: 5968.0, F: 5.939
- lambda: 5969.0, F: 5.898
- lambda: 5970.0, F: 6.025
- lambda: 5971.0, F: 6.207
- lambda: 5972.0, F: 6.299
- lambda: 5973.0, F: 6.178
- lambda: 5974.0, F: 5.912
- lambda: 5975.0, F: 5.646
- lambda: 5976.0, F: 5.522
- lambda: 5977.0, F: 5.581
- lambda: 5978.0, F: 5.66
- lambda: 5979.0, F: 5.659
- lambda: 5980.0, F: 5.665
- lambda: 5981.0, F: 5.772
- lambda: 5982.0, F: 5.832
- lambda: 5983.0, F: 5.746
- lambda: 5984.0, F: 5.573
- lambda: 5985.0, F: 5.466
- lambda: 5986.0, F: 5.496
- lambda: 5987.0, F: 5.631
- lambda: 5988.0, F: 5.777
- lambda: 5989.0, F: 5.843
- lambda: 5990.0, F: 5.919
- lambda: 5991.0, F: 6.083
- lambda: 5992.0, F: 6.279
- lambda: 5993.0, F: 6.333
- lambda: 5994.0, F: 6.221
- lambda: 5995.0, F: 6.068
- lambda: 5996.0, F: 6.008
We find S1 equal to 1.6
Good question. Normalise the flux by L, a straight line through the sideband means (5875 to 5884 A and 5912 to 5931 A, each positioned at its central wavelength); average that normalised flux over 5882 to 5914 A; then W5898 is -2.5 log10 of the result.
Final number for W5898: 0.38 mag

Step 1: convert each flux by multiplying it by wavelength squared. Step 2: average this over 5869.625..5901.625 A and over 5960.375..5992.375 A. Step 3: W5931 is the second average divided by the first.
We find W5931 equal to 1.50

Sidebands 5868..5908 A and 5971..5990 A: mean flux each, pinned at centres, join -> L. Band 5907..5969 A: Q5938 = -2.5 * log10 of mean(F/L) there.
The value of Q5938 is -0.127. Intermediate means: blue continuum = 4.2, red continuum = 5.75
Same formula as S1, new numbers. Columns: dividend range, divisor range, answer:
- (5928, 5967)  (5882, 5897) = 1.93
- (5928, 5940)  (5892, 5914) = 1.44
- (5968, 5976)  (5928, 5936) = 1.07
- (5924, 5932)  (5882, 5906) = 1.69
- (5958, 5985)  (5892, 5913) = 1.50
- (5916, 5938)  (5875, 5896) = 1.47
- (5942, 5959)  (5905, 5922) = 1.10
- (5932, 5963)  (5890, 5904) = 2.03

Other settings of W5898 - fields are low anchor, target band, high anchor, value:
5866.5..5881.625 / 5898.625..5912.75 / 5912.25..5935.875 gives 0.18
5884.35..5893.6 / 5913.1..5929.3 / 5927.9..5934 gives -0.11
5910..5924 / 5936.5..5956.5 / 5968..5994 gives -0.05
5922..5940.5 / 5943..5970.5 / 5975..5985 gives -0.03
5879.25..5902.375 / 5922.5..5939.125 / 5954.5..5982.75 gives -0.22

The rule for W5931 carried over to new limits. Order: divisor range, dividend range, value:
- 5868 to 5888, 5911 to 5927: 1.06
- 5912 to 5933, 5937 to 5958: 1.07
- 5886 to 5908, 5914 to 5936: 1.72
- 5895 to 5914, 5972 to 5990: 1.39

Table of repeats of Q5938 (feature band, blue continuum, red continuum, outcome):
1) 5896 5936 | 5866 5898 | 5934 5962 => 0.014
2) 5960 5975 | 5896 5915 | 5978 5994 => -0.097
